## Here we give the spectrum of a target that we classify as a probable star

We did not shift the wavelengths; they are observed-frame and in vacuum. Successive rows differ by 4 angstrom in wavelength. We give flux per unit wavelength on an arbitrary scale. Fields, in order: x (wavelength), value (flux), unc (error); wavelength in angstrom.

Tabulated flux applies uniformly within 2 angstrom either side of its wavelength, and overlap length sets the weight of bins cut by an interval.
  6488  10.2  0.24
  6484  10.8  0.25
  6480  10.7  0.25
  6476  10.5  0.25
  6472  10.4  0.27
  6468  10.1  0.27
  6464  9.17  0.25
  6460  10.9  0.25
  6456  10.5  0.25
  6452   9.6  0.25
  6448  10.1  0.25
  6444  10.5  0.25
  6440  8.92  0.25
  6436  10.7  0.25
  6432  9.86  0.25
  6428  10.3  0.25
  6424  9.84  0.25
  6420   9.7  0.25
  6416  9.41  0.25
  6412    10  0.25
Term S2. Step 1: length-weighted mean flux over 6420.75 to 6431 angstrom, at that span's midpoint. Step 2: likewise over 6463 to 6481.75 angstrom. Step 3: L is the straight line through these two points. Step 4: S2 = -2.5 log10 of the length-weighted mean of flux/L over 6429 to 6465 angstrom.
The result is 0.005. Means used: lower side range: 10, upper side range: 10.2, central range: 10.1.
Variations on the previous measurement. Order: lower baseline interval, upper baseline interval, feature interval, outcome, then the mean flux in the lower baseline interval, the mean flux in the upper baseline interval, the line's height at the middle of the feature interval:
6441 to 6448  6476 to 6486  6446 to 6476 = 0.028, 10.2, 10.7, 10.4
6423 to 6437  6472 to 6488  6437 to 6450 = 0.039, 10.2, 10.6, 10.3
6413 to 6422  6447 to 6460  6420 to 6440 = -0.021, 9.6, 10.2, 9.81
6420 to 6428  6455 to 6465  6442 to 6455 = 0.006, 9.92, 10.3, 10.2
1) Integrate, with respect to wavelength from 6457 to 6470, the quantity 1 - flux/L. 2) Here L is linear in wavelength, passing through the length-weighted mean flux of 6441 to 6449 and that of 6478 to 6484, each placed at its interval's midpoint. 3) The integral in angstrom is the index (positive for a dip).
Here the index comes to 0.4 angstrom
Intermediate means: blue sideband 10.2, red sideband 10.7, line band 10.1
